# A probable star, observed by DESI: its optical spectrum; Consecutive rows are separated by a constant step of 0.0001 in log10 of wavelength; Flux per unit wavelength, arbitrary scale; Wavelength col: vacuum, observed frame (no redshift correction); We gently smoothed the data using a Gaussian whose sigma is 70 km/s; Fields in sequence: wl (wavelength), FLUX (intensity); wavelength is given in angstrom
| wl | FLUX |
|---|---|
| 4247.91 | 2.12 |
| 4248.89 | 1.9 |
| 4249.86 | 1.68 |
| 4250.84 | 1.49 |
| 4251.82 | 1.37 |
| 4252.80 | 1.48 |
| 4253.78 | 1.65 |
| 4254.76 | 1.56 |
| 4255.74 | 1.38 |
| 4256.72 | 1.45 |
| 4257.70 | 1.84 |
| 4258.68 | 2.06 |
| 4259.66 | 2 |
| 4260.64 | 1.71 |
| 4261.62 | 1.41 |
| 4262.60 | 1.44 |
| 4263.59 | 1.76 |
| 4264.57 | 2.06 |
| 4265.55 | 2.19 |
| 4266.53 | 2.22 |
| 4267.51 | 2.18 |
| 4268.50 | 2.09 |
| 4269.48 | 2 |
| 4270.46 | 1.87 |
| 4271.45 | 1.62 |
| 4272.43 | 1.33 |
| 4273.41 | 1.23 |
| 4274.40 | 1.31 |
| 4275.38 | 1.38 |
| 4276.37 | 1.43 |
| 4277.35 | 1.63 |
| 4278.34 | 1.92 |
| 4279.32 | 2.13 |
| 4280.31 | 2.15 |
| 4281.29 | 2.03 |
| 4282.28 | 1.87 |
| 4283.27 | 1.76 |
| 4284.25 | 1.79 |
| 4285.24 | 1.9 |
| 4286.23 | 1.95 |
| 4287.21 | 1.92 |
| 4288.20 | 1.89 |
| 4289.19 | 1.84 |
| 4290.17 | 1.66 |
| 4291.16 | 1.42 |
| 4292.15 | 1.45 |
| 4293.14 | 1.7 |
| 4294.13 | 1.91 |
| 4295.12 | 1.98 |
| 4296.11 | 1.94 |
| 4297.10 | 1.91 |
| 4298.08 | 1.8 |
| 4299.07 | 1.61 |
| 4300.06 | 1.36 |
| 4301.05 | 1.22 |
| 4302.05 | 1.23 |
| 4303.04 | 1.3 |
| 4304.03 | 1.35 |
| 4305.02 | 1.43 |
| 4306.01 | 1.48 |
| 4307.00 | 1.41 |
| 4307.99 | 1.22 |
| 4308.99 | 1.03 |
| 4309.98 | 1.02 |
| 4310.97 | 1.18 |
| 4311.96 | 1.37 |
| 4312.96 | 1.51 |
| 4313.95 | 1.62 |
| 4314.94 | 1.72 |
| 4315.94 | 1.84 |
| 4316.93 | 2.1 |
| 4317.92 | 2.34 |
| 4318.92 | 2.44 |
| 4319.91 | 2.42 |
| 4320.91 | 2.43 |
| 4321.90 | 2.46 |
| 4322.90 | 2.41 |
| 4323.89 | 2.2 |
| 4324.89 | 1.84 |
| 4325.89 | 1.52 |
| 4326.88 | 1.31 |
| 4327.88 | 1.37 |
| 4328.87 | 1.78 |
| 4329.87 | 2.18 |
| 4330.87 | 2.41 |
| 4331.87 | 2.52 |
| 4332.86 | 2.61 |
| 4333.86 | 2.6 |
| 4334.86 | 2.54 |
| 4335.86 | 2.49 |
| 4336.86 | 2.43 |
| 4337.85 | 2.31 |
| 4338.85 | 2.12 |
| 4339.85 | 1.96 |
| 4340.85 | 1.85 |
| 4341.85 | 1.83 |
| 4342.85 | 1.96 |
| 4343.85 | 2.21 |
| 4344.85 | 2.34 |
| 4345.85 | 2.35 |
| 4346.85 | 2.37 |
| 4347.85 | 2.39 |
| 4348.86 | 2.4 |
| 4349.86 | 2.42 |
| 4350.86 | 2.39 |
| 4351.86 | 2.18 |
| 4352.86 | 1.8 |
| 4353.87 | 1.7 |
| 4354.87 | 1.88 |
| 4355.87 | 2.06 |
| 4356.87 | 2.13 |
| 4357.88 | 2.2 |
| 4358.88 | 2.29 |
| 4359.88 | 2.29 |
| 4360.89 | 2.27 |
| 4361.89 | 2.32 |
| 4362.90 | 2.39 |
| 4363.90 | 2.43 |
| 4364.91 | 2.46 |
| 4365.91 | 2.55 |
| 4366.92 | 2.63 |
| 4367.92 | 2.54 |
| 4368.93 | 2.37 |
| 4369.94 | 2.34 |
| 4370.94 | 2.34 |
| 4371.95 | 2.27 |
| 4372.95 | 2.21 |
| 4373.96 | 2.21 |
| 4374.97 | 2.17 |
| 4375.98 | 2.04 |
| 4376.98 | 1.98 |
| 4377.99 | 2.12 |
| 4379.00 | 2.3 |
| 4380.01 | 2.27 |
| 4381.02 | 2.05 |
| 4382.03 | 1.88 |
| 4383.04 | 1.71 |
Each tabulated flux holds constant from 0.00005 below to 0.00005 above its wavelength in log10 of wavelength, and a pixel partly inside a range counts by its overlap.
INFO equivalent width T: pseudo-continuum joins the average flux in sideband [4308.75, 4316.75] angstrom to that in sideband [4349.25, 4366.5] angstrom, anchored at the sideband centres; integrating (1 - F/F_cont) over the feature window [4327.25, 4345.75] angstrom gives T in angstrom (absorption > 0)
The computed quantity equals -3.4 angstrom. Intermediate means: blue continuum 1.45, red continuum 2.22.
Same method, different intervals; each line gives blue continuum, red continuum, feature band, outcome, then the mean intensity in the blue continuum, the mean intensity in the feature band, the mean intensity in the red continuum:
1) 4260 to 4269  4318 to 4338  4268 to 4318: 9.6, 1.9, 1.64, 2.21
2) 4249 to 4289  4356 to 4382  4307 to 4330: 2.7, 1.76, 1.78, 2.28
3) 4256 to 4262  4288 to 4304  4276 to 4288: -1.5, 1.74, 1.88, 1.63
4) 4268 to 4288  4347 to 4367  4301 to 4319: 4.3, 1.77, 1.5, 2.25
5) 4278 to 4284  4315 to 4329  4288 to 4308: 4.2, 1.97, 1.58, 2.03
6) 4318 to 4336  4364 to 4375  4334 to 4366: 0.9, 2.19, 2.23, 2.38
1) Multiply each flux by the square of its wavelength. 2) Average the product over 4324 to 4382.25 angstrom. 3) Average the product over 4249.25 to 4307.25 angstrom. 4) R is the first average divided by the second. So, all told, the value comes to 1.34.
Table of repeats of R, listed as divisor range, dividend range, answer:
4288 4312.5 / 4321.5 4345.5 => 1.44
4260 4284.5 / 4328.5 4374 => 1.32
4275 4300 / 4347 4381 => 1.30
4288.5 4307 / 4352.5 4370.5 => 1.47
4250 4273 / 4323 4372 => 1.32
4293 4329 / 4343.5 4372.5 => 1.38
